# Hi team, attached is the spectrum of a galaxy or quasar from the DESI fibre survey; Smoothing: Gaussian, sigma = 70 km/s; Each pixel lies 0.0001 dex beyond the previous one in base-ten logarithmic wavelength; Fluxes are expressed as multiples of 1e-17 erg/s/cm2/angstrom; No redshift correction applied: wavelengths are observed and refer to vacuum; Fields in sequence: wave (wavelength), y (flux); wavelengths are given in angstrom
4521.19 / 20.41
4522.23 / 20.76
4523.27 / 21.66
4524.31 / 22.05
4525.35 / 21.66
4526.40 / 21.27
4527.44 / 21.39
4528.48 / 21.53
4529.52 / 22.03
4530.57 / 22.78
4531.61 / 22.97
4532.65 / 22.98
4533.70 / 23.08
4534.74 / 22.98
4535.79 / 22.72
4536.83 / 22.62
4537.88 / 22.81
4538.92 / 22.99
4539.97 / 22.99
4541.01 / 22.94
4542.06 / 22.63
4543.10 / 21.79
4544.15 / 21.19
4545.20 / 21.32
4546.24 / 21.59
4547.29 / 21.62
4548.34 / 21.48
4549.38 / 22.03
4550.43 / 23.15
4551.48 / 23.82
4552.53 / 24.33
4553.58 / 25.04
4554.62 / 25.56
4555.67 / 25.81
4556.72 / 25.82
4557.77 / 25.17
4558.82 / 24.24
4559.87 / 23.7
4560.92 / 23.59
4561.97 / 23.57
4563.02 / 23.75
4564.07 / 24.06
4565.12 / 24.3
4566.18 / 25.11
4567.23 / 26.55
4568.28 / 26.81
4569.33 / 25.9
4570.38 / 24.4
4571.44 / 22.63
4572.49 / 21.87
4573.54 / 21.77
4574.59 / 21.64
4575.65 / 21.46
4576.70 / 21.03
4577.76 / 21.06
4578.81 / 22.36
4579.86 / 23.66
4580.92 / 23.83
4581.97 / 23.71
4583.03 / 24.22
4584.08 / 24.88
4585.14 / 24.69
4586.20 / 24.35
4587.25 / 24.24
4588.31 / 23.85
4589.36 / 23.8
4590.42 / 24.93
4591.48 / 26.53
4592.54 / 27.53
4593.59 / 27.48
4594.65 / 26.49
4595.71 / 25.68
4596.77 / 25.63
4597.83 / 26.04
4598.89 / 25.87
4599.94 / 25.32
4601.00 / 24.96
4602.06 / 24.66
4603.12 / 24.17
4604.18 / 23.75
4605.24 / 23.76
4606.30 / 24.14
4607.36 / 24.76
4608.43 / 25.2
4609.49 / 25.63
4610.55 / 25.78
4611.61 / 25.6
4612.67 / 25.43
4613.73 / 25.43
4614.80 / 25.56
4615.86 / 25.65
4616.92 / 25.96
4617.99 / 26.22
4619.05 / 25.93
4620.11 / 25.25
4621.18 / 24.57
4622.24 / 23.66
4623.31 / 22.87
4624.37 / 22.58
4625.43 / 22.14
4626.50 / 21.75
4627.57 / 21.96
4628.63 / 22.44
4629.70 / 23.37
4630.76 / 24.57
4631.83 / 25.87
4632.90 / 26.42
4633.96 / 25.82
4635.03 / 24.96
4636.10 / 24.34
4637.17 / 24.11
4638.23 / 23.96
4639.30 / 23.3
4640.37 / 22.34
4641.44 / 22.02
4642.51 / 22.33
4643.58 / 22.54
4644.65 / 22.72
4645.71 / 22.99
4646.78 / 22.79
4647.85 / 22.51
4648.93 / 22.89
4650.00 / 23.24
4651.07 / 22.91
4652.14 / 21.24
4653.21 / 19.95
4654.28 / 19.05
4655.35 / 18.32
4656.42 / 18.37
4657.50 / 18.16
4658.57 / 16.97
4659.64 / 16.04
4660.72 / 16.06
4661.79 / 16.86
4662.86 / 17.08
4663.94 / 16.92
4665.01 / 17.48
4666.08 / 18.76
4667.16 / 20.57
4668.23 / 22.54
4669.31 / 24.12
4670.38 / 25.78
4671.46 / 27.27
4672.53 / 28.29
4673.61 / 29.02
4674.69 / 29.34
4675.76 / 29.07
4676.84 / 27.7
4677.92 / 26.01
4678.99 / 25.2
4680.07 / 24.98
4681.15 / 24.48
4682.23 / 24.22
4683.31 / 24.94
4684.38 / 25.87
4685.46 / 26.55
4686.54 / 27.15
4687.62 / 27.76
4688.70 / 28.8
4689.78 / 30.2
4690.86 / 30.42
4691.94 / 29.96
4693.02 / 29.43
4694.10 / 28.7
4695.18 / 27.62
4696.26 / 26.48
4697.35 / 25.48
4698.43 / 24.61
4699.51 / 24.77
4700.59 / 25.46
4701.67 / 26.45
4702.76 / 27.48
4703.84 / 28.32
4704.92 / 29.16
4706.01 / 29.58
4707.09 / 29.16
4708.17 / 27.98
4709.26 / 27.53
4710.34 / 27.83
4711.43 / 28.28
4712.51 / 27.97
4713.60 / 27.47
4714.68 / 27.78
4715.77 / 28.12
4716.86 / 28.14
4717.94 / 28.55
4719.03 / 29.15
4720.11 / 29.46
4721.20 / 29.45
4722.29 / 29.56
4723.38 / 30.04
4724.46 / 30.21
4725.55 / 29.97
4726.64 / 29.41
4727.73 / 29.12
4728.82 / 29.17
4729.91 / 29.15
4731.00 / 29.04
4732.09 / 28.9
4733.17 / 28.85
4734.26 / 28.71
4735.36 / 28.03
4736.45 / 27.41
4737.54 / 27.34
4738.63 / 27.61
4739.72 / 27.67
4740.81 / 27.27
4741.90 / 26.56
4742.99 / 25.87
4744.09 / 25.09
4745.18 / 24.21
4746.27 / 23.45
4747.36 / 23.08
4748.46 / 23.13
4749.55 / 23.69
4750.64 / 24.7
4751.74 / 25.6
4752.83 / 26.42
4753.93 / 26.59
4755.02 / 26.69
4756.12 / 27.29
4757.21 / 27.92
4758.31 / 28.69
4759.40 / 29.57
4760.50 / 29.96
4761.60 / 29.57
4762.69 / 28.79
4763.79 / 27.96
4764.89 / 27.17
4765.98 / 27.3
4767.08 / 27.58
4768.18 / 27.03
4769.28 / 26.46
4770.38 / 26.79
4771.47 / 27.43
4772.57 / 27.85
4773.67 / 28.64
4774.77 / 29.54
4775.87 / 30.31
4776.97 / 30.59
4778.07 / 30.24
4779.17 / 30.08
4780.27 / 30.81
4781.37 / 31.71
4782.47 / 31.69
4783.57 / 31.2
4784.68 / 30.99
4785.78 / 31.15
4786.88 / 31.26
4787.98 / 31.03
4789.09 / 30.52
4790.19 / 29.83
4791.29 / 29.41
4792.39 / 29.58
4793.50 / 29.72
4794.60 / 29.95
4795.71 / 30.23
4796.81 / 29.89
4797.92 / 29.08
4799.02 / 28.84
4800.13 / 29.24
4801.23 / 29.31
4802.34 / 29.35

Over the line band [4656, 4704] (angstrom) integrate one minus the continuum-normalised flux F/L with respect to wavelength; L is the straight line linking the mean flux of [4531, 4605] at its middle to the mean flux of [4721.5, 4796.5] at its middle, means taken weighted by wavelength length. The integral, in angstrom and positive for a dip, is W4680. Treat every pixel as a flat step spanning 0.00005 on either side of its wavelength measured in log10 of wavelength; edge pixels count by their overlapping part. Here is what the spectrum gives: 3.5 angstrom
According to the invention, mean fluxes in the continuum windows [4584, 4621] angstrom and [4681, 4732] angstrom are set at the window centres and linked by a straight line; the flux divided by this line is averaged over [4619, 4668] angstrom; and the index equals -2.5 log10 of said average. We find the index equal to 0.21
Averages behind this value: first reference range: 25.3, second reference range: 28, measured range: 21.7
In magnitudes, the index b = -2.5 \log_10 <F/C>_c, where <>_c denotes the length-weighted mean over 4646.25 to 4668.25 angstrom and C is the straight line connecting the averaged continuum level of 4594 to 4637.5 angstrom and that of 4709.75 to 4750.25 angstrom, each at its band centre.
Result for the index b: 0.31 mag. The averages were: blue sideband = 24.7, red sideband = 27.7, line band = 19.4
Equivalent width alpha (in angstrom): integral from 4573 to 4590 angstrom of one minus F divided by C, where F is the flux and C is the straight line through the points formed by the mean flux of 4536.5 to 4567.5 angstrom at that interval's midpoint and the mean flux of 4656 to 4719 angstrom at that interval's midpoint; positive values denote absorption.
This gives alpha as 0.5 angstrom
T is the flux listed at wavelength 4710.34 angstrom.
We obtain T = 27.83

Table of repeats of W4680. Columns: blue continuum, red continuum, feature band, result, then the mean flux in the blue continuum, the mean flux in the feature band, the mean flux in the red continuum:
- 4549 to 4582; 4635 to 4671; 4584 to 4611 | -2.8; 23.8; 25.2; 21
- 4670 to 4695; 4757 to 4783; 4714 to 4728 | -0.5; 27.5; 29.1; 28.9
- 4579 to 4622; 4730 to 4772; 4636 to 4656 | 2.7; 25.1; 22.2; 27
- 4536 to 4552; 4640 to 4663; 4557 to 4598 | -4.8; 22.3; 24.3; 20.4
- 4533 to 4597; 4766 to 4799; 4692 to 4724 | -0.4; 23.8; 28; 29.6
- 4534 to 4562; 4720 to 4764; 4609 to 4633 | 0.3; 23.2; 24.5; 27.6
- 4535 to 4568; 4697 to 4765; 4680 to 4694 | -0.4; 23.5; 27.4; 27.6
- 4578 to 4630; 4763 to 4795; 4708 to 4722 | -0.3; 24.6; 28.3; 29.4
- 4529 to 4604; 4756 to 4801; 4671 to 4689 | 0.0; 23.8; 26.8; 29.4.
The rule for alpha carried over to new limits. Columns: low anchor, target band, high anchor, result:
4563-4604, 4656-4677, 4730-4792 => 3.5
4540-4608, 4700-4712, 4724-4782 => -0.5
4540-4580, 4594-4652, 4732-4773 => 0.6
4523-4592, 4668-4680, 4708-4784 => -0.3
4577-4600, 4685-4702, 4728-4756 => -1.0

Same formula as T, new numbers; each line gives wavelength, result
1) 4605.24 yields 23.76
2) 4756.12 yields 27.29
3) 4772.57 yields 27.85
